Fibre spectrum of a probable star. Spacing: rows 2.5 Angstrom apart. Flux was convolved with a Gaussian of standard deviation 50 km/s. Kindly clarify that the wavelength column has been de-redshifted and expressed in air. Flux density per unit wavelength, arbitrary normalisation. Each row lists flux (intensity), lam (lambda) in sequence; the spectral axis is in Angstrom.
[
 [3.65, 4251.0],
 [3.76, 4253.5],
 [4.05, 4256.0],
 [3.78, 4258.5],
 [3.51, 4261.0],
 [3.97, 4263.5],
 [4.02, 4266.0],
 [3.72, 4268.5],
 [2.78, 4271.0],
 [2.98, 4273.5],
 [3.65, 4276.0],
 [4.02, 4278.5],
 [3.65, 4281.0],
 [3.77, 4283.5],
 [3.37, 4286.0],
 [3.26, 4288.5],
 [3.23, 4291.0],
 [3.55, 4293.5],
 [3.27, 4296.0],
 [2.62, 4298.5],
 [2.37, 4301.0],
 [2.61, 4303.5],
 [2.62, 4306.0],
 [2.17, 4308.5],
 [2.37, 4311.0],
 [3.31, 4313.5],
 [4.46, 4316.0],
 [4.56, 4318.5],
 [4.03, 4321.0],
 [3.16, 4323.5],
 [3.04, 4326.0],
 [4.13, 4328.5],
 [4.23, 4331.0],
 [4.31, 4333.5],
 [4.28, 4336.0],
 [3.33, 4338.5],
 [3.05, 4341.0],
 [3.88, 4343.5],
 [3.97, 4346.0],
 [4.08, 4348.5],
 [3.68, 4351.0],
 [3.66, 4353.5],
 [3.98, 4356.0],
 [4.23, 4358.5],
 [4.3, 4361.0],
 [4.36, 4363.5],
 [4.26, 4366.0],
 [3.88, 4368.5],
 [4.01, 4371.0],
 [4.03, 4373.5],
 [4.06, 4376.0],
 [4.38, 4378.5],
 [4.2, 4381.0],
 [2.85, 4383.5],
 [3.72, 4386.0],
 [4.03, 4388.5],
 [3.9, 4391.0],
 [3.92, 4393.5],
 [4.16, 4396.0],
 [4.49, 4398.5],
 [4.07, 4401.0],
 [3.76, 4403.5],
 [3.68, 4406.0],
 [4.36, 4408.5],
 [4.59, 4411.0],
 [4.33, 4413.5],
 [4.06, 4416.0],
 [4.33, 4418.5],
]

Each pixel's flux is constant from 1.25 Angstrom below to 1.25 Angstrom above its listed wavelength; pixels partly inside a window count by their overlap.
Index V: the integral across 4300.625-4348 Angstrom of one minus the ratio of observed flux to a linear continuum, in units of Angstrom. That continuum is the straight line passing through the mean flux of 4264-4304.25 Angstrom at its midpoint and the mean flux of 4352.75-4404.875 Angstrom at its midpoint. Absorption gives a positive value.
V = 1.7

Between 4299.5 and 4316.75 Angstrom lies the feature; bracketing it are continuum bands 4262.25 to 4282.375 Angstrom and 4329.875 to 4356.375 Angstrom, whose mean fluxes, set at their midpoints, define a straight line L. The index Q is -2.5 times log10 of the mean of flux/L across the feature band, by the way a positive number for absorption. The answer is 0.31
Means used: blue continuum 3.6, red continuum 3.85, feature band 2.79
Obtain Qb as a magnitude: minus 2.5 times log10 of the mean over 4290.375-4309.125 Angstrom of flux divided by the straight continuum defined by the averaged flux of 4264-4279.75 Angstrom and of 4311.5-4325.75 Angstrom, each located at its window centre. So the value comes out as 0.29 mag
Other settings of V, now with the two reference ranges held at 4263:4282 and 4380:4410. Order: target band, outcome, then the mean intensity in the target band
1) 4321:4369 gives -1.24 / 3.89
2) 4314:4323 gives -1.09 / 4.16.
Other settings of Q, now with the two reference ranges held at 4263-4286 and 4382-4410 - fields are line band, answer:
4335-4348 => 0.02 mag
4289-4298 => 0.11 mag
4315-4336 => -0.08 mag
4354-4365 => -0.10 mag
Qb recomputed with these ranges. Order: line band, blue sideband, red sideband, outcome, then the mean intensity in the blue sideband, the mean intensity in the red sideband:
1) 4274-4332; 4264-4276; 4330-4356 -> 0.08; 3.44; 3.85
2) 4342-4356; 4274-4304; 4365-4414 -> -0.03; 3.29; 4.03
